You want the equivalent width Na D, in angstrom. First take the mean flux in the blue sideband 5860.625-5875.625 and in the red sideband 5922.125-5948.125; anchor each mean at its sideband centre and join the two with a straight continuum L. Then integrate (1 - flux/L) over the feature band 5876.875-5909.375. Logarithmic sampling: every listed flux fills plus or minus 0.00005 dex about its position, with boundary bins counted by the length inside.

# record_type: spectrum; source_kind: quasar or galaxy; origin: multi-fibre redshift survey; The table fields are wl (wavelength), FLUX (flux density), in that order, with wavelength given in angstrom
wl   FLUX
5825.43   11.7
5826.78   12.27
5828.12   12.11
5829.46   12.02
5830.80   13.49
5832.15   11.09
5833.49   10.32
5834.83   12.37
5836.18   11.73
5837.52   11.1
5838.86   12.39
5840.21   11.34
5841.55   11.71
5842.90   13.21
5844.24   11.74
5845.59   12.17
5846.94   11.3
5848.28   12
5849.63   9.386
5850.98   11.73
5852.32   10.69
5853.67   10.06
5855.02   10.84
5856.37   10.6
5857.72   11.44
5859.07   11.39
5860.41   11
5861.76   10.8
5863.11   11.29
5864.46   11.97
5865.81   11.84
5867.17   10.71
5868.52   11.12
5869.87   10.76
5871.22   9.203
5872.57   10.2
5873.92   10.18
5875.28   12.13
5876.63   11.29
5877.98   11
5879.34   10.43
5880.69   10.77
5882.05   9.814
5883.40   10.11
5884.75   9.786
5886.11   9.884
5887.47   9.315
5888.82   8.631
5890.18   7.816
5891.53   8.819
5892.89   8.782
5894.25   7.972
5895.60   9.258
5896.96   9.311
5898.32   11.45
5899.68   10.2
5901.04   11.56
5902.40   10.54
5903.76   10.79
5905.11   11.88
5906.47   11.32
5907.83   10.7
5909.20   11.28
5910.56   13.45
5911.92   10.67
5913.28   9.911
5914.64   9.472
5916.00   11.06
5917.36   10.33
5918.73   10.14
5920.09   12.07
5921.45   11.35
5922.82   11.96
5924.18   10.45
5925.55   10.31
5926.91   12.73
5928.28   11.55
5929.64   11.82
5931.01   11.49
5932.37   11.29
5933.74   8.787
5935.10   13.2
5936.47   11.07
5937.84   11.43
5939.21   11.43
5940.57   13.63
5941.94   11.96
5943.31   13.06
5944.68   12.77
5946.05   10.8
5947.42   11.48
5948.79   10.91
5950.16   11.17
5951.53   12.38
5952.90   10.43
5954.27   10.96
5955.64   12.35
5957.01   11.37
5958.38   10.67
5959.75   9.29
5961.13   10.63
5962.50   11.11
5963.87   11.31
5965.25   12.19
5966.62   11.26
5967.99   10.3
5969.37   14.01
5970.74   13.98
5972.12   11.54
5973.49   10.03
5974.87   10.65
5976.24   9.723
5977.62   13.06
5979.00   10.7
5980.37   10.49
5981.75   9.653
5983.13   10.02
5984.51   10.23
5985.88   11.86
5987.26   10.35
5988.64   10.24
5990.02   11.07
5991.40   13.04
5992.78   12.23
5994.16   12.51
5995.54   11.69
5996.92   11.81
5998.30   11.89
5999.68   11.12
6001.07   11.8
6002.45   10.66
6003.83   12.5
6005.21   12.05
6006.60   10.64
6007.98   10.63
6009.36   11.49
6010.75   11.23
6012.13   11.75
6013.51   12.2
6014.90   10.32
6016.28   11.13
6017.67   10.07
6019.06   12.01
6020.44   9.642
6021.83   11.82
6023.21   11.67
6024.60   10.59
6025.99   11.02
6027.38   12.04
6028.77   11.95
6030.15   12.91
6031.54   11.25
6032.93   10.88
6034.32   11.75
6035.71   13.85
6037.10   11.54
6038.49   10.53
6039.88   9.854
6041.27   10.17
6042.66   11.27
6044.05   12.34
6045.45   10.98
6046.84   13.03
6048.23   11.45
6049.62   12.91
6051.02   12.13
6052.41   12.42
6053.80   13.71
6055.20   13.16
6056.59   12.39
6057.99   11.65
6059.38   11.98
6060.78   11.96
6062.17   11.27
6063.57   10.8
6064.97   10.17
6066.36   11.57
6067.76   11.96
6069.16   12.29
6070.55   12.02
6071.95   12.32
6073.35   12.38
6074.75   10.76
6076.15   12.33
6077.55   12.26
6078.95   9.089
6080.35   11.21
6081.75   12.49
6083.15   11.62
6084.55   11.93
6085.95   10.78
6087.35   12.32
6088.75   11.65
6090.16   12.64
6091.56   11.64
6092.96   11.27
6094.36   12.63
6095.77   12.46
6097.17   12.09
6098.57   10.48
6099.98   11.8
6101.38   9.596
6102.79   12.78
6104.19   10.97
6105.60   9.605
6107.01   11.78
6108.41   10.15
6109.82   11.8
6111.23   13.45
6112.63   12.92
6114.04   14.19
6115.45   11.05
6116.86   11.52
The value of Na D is 3.26 angstrom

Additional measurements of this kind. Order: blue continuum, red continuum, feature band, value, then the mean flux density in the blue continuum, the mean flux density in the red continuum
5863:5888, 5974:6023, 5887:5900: 1.91 angstrom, 10.6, 11.2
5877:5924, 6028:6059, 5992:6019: 0.05 angstrom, 10.4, 11.9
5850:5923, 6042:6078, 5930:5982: -1.28 angstrom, 10.6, 12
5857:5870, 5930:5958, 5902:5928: 0.86 angstrom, 11.2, 11.6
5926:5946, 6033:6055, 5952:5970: 0.92 angstrom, 11.8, 11.9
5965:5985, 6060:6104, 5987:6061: -1.56 angstrom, 11.2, 11.6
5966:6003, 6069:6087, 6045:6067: -0.78 angstrom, 11.3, 11.6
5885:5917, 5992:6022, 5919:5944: -2.58 angstrom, 10.2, 11.4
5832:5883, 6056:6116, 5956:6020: 0.99 angstrom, 11.1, 11.7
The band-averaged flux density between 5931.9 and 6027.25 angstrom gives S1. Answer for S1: 11.3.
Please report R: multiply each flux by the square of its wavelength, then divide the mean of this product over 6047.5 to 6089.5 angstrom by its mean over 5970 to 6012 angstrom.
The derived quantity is 1.07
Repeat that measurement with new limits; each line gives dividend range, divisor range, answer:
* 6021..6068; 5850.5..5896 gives 1.20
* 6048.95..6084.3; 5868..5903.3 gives 1.26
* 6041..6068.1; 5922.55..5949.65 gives 1.07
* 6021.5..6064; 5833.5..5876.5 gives 1.12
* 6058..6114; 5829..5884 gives 1.13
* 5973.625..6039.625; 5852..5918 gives 1.12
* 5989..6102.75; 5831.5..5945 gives 1.12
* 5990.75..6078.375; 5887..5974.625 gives 1.10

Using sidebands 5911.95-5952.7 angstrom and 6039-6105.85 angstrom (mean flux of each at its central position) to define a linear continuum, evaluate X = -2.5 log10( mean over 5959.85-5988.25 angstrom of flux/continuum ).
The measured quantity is 0.03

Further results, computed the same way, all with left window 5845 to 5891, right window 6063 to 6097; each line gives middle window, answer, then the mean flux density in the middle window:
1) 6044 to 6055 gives -0.08 mag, 12.4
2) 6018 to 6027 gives 0.03 mag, 11.1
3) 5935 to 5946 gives -0.11 mag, 12.2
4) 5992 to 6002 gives -0.05 mag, 11.8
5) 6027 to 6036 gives -0.05 mag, 12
